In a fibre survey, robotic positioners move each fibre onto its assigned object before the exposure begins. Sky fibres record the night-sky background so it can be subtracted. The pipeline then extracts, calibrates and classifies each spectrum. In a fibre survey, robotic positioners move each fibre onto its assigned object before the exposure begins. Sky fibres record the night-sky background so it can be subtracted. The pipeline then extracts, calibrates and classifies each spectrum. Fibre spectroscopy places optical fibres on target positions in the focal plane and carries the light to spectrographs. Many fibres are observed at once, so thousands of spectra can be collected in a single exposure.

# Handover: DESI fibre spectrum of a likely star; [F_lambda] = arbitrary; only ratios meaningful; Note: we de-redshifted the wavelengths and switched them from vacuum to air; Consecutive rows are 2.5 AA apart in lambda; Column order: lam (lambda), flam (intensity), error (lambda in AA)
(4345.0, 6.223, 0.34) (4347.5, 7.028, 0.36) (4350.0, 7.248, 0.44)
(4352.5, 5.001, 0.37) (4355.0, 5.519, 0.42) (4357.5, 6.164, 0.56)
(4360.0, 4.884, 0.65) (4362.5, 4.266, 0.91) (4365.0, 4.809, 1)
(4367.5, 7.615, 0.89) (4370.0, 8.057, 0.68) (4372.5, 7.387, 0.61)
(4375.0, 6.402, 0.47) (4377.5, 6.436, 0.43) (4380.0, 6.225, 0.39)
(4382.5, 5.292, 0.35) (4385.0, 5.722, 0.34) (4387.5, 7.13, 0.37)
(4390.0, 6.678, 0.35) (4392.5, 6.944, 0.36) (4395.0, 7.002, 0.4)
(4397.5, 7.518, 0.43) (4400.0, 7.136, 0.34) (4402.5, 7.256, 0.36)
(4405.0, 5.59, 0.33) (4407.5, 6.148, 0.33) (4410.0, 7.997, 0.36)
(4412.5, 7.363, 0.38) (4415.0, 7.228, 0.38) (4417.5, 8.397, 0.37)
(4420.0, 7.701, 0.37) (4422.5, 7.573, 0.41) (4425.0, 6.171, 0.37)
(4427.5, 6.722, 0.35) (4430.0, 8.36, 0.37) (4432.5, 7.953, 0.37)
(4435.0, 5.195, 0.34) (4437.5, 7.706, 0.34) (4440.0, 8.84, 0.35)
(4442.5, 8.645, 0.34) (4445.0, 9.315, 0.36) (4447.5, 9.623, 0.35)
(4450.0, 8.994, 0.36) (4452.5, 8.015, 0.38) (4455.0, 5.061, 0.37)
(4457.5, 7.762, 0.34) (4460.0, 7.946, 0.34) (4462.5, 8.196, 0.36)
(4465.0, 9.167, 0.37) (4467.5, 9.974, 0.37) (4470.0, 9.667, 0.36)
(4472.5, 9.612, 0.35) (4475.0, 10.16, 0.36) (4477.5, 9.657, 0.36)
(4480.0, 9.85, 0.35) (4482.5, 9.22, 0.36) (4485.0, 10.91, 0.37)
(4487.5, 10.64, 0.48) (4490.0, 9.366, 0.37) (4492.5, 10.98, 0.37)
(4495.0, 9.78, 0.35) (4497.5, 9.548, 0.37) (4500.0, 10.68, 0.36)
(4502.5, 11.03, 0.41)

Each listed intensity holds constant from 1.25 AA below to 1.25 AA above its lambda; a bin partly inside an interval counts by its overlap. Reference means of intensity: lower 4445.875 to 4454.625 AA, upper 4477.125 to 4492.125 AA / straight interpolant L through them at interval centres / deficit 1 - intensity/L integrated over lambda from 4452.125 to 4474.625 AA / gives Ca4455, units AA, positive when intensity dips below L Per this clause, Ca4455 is 1.6 AA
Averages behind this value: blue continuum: 8.51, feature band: 8.46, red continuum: 10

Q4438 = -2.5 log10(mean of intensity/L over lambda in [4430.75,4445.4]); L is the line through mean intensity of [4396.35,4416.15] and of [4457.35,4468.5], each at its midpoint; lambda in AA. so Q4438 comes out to 0.01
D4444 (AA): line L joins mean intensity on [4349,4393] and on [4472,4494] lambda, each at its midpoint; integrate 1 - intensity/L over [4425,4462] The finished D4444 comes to 3.7 AA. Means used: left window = 6.19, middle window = 7.82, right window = 10.1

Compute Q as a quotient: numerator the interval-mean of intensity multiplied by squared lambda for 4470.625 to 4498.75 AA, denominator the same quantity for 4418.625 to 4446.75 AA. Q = 1.33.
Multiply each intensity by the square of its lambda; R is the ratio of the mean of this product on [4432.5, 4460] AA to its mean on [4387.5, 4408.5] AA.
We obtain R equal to 1.19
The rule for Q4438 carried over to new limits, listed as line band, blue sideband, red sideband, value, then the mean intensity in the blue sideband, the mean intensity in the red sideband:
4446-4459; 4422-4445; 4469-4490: 0.08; 7.56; 9.93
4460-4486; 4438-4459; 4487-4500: -0.03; 8.26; 10.1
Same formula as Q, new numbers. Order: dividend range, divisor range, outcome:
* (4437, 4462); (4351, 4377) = 1.41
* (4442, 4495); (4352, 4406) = 1.51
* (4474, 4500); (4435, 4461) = 1.27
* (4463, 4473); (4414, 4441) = 1.30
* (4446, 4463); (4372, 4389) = 1.30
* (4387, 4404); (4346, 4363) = 1.24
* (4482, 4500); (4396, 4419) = 1.47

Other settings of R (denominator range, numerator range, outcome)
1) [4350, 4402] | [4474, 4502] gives 1.67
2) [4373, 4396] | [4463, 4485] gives 1.56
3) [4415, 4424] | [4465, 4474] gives 1.28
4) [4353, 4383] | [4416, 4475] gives 1.39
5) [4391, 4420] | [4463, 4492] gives 1.42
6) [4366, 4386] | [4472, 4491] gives 1.57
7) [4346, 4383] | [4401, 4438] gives 1.19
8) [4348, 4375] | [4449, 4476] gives 1.46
